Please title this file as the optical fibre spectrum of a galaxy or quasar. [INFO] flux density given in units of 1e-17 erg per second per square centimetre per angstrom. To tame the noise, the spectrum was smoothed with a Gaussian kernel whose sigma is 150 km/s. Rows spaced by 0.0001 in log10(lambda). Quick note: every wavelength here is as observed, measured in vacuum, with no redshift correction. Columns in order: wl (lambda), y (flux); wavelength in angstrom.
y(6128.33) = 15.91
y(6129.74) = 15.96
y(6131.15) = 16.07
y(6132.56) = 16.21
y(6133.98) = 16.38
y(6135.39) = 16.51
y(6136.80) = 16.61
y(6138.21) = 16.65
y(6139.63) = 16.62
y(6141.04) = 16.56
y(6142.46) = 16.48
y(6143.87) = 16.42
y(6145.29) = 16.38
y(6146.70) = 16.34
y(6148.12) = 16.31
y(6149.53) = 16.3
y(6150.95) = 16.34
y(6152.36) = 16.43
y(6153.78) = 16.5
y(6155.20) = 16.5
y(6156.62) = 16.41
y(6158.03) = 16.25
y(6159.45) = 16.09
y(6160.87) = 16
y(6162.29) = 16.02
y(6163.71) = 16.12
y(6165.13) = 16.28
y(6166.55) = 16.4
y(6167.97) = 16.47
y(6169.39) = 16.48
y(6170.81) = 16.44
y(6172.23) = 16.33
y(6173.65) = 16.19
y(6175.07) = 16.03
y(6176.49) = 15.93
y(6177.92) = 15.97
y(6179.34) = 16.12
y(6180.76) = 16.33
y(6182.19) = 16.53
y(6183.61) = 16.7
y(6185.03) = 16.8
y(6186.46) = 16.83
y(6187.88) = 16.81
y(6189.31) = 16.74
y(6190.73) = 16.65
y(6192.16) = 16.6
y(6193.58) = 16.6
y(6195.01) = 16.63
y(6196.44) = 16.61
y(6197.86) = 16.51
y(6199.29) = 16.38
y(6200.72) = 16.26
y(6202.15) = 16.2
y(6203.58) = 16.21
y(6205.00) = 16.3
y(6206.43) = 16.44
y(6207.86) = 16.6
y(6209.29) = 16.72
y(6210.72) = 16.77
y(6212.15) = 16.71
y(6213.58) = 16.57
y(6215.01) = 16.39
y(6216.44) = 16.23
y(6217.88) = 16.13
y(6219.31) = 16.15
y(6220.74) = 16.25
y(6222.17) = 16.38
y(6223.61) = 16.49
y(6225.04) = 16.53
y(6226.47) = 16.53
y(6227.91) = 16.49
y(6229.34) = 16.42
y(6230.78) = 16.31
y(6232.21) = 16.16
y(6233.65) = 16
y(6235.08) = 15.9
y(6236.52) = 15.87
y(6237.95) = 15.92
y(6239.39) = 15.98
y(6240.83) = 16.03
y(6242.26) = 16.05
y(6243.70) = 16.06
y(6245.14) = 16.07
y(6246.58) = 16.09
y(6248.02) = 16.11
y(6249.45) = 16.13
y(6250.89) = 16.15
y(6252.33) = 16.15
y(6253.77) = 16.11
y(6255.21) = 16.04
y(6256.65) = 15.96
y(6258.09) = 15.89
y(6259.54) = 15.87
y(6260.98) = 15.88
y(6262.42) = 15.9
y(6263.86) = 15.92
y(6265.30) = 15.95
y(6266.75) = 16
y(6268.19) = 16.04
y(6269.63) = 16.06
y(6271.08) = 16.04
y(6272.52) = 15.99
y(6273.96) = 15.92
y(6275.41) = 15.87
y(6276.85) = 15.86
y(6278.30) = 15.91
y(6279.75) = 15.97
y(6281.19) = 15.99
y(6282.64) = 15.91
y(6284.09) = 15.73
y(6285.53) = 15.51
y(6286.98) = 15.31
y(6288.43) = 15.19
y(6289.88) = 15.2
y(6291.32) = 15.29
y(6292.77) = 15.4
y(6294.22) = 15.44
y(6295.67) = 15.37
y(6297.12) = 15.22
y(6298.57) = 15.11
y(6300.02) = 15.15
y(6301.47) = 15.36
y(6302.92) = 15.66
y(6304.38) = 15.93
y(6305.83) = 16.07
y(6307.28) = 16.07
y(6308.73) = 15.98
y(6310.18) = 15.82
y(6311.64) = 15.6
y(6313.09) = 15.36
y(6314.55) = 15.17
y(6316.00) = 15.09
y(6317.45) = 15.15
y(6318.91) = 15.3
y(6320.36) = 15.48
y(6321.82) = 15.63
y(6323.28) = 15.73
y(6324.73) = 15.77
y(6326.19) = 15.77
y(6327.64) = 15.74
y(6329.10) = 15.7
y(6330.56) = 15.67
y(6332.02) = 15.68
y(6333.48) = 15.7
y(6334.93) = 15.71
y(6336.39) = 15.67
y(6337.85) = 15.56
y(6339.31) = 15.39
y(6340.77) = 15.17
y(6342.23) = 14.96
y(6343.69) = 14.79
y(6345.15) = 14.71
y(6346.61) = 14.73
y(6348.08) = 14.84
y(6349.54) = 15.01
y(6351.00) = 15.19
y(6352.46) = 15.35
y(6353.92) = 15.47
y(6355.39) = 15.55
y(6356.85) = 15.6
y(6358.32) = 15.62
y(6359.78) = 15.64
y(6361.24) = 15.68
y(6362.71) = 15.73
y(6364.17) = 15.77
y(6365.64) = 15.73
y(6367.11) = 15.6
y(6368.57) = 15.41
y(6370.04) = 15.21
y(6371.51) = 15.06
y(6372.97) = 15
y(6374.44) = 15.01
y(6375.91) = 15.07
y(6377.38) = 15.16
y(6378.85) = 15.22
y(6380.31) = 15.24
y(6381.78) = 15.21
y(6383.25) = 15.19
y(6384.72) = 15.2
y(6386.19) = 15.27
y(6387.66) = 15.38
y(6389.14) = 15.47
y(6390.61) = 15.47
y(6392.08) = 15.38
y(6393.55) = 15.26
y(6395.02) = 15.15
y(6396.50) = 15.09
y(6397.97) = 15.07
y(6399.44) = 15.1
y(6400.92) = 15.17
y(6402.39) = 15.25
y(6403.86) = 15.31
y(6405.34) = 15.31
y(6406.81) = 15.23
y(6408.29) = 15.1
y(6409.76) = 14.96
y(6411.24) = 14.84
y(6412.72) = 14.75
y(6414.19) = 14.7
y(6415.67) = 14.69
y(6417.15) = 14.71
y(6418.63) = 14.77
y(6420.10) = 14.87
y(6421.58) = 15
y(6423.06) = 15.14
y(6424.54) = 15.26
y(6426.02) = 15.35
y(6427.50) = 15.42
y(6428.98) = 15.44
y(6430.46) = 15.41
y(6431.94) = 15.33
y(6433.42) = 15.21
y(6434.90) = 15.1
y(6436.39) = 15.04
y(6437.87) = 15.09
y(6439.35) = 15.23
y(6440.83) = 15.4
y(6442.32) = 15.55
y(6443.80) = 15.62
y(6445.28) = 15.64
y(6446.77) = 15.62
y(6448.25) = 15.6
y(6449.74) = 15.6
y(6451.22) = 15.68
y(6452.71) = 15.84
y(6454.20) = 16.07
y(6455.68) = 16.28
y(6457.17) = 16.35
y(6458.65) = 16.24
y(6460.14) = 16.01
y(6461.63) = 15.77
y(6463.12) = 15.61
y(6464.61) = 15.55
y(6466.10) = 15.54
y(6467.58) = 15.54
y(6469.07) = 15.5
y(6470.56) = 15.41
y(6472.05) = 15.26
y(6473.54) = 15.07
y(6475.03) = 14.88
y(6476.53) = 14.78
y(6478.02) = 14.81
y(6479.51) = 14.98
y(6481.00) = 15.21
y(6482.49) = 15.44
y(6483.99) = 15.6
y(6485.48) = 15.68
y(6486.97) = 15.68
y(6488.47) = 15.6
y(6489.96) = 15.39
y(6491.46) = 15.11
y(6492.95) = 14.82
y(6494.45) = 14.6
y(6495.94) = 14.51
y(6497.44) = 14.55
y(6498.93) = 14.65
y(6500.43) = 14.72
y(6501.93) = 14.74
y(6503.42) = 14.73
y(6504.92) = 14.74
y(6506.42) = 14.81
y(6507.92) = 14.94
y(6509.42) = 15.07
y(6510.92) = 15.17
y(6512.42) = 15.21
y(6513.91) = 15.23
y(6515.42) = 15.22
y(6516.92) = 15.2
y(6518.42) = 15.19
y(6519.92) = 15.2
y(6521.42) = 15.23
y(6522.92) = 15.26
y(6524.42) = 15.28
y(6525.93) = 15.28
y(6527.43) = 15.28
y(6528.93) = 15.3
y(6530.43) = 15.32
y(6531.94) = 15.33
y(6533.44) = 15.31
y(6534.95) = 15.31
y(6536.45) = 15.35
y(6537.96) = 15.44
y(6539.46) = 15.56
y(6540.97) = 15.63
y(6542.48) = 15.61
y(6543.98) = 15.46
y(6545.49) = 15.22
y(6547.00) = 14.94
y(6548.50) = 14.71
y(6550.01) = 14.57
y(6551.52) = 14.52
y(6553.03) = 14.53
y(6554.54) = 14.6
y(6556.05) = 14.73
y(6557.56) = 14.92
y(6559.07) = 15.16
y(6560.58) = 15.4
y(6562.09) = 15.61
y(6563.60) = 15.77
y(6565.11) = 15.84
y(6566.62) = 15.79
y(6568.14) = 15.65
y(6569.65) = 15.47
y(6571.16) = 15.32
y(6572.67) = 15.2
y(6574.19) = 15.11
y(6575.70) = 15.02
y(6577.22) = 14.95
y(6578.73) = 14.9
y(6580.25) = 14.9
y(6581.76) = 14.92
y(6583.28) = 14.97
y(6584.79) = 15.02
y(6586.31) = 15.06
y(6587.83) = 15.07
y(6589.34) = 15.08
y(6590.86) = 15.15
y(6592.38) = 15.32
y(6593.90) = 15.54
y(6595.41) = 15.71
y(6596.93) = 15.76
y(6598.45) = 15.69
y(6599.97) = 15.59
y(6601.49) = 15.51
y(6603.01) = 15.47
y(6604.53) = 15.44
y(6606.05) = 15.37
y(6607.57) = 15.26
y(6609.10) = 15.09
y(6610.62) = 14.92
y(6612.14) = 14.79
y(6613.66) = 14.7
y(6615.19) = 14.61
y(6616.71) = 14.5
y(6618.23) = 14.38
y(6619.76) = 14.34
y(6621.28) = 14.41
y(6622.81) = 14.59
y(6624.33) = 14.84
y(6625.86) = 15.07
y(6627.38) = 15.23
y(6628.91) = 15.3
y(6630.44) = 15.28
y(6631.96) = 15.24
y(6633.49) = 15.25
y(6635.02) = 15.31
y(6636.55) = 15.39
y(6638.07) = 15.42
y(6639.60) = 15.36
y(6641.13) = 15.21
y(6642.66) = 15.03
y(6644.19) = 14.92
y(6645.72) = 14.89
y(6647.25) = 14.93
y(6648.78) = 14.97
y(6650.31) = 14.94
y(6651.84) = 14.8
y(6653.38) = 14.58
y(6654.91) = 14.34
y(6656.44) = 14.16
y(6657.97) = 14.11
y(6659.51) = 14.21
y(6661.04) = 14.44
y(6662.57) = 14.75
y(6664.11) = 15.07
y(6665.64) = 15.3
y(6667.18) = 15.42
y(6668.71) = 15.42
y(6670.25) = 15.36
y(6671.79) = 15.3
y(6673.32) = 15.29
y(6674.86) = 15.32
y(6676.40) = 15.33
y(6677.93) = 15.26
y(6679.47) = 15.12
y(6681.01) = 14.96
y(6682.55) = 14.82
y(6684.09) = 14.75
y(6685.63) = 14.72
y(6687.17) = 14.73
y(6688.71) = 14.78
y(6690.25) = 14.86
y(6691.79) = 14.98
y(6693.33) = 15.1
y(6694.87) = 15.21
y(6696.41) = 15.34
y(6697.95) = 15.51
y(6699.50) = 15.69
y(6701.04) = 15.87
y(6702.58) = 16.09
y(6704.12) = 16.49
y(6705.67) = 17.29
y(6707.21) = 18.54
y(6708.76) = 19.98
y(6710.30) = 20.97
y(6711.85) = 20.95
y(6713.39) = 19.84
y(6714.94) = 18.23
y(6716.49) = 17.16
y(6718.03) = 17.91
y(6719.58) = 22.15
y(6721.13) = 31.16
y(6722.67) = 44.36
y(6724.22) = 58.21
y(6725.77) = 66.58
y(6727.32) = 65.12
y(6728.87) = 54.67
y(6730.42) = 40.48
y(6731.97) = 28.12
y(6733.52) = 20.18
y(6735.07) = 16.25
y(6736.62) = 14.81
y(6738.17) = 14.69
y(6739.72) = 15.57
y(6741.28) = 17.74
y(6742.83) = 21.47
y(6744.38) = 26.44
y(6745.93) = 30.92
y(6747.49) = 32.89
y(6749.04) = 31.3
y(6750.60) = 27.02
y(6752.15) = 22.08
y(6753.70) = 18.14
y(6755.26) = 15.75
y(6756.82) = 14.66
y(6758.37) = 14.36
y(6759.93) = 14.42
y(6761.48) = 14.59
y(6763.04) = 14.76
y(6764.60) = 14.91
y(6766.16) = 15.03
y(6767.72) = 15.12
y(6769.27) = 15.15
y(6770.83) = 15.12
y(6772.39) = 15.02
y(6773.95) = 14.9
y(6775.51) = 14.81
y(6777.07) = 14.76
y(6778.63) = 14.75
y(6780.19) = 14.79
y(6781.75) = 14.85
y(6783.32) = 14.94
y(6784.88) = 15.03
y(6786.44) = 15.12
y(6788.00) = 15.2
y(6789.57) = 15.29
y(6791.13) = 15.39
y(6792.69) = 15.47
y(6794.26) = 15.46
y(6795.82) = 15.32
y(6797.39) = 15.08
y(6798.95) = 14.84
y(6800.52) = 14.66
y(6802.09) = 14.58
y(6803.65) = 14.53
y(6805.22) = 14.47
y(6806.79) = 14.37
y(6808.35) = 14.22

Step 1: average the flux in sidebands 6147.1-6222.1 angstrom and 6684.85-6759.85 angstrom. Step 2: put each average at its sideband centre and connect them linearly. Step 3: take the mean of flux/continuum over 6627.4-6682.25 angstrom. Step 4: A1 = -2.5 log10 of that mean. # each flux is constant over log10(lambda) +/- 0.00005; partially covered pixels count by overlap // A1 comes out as 0.45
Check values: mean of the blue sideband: 16.4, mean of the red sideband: 23.6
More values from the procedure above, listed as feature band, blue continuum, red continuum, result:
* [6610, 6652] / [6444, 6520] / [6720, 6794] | 0.28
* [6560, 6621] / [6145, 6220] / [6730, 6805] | 0.14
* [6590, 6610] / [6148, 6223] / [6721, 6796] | 0.32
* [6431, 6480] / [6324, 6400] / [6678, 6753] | 0.13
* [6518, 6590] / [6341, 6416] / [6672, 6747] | 0.25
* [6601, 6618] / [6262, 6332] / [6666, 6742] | 0.32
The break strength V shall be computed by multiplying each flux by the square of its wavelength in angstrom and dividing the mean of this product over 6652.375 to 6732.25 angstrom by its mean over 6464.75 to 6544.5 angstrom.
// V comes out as 1.47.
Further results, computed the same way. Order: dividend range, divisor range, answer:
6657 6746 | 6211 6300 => 1.52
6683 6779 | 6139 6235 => 1.56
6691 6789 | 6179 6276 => 1.55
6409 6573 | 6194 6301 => 1.03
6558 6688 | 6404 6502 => 1.04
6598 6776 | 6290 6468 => 1.33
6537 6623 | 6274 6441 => 1.06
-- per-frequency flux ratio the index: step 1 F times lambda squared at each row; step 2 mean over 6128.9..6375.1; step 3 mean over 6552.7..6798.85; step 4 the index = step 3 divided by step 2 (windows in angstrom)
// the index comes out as 1.3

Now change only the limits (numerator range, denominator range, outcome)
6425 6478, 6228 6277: 1.03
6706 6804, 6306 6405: 1.57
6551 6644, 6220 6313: 1.06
